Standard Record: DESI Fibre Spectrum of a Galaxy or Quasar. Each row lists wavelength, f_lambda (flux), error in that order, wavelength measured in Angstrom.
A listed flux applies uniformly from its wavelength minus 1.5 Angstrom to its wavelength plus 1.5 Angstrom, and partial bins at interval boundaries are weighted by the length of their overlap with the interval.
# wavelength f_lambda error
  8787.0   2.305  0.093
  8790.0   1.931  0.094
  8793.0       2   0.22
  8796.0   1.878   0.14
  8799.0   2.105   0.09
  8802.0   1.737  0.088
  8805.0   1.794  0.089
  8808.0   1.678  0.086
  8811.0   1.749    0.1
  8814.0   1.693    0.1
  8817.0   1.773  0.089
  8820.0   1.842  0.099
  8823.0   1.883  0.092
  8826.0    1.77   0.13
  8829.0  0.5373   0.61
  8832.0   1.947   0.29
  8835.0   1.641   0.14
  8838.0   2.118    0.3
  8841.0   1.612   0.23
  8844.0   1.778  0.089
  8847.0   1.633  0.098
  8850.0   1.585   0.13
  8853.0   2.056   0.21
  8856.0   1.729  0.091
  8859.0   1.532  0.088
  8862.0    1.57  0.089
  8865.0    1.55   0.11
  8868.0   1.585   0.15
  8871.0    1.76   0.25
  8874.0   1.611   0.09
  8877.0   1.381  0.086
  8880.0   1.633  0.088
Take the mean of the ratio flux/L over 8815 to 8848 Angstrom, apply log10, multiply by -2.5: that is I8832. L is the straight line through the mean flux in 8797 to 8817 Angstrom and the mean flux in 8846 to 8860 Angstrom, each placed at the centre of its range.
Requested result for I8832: 0.04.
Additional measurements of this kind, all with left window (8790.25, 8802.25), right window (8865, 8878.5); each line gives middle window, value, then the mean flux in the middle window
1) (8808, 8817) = 0.09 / 1.72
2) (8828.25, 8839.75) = 0.08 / 1.63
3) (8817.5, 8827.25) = 0.00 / 1.83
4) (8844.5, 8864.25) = -0.01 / 1.68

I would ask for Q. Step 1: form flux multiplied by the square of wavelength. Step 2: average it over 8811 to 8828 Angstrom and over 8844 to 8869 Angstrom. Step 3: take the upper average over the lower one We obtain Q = 1.0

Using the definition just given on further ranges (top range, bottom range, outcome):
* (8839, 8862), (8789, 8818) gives 0.94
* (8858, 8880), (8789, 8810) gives 0.86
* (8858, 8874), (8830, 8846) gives 0.91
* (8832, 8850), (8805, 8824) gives 1.00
